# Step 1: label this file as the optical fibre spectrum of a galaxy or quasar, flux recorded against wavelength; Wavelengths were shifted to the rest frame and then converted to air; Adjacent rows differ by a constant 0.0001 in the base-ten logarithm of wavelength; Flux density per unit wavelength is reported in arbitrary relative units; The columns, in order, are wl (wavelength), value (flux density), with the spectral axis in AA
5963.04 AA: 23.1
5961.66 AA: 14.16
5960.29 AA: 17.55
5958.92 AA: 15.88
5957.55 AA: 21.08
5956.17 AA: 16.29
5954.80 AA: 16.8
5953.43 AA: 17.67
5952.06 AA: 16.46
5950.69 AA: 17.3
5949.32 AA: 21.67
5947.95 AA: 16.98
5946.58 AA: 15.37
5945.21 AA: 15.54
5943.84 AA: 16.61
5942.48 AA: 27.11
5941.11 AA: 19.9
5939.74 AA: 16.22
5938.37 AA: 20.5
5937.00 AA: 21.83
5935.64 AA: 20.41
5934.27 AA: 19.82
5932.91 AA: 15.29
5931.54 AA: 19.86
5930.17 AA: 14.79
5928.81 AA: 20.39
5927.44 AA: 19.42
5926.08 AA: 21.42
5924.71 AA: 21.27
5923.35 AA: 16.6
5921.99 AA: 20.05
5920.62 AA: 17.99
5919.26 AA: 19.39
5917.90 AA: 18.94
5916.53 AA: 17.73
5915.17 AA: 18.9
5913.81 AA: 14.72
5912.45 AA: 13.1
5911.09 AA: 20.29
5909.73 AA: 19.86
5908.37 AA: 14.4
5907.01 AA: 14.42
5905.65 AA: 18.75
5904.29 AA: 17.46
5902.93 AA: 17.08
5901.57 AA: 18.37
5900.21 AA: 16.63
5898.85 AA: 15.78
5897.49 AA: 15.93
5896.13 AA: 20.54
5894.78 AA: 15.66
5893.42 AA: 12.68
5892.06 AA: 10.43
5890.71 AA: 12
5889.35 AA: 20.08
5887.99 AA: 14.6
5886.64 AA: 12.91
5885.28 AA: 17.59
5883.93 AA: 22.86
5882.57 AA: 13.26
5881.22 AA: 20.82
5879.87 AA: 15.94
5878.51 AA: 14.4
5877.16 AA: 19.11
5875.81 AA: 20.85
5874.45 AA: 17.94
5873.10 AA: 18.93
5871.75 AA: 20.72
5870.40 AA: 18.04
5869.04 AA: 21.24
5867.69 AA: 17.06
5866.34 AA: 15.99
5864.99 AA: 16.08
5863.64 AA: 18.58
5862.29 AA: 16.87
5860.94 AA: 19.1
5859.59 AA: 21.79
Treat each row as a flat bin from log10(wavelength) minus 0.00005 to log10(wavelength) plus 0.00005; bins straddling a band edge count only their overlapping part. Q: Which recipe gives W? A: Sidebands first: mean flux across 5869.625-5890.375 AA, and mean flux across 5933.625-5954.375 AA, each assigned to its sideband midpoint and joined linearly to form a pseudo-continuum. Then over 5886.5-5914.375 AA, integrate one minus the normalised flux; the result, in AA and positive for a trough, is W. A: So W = 3.2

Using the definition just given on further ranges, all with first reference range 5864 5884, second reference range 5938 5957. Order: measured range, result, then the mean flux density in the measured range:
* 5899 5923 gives 0.8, 17.5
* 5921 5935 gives -0.6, 18.9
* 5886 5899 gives 2.2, 15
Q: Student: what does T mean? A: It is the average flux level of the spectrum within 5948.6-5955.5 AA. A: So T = 18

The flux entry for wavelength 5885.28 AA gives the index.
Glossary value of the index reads 17.59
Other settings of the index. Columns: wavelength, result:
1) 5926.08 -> 21.42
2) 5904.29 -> 17.46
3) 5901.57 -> 18.37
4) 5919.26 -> 19.39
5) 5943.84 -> 16.61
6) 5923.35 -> 16.6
